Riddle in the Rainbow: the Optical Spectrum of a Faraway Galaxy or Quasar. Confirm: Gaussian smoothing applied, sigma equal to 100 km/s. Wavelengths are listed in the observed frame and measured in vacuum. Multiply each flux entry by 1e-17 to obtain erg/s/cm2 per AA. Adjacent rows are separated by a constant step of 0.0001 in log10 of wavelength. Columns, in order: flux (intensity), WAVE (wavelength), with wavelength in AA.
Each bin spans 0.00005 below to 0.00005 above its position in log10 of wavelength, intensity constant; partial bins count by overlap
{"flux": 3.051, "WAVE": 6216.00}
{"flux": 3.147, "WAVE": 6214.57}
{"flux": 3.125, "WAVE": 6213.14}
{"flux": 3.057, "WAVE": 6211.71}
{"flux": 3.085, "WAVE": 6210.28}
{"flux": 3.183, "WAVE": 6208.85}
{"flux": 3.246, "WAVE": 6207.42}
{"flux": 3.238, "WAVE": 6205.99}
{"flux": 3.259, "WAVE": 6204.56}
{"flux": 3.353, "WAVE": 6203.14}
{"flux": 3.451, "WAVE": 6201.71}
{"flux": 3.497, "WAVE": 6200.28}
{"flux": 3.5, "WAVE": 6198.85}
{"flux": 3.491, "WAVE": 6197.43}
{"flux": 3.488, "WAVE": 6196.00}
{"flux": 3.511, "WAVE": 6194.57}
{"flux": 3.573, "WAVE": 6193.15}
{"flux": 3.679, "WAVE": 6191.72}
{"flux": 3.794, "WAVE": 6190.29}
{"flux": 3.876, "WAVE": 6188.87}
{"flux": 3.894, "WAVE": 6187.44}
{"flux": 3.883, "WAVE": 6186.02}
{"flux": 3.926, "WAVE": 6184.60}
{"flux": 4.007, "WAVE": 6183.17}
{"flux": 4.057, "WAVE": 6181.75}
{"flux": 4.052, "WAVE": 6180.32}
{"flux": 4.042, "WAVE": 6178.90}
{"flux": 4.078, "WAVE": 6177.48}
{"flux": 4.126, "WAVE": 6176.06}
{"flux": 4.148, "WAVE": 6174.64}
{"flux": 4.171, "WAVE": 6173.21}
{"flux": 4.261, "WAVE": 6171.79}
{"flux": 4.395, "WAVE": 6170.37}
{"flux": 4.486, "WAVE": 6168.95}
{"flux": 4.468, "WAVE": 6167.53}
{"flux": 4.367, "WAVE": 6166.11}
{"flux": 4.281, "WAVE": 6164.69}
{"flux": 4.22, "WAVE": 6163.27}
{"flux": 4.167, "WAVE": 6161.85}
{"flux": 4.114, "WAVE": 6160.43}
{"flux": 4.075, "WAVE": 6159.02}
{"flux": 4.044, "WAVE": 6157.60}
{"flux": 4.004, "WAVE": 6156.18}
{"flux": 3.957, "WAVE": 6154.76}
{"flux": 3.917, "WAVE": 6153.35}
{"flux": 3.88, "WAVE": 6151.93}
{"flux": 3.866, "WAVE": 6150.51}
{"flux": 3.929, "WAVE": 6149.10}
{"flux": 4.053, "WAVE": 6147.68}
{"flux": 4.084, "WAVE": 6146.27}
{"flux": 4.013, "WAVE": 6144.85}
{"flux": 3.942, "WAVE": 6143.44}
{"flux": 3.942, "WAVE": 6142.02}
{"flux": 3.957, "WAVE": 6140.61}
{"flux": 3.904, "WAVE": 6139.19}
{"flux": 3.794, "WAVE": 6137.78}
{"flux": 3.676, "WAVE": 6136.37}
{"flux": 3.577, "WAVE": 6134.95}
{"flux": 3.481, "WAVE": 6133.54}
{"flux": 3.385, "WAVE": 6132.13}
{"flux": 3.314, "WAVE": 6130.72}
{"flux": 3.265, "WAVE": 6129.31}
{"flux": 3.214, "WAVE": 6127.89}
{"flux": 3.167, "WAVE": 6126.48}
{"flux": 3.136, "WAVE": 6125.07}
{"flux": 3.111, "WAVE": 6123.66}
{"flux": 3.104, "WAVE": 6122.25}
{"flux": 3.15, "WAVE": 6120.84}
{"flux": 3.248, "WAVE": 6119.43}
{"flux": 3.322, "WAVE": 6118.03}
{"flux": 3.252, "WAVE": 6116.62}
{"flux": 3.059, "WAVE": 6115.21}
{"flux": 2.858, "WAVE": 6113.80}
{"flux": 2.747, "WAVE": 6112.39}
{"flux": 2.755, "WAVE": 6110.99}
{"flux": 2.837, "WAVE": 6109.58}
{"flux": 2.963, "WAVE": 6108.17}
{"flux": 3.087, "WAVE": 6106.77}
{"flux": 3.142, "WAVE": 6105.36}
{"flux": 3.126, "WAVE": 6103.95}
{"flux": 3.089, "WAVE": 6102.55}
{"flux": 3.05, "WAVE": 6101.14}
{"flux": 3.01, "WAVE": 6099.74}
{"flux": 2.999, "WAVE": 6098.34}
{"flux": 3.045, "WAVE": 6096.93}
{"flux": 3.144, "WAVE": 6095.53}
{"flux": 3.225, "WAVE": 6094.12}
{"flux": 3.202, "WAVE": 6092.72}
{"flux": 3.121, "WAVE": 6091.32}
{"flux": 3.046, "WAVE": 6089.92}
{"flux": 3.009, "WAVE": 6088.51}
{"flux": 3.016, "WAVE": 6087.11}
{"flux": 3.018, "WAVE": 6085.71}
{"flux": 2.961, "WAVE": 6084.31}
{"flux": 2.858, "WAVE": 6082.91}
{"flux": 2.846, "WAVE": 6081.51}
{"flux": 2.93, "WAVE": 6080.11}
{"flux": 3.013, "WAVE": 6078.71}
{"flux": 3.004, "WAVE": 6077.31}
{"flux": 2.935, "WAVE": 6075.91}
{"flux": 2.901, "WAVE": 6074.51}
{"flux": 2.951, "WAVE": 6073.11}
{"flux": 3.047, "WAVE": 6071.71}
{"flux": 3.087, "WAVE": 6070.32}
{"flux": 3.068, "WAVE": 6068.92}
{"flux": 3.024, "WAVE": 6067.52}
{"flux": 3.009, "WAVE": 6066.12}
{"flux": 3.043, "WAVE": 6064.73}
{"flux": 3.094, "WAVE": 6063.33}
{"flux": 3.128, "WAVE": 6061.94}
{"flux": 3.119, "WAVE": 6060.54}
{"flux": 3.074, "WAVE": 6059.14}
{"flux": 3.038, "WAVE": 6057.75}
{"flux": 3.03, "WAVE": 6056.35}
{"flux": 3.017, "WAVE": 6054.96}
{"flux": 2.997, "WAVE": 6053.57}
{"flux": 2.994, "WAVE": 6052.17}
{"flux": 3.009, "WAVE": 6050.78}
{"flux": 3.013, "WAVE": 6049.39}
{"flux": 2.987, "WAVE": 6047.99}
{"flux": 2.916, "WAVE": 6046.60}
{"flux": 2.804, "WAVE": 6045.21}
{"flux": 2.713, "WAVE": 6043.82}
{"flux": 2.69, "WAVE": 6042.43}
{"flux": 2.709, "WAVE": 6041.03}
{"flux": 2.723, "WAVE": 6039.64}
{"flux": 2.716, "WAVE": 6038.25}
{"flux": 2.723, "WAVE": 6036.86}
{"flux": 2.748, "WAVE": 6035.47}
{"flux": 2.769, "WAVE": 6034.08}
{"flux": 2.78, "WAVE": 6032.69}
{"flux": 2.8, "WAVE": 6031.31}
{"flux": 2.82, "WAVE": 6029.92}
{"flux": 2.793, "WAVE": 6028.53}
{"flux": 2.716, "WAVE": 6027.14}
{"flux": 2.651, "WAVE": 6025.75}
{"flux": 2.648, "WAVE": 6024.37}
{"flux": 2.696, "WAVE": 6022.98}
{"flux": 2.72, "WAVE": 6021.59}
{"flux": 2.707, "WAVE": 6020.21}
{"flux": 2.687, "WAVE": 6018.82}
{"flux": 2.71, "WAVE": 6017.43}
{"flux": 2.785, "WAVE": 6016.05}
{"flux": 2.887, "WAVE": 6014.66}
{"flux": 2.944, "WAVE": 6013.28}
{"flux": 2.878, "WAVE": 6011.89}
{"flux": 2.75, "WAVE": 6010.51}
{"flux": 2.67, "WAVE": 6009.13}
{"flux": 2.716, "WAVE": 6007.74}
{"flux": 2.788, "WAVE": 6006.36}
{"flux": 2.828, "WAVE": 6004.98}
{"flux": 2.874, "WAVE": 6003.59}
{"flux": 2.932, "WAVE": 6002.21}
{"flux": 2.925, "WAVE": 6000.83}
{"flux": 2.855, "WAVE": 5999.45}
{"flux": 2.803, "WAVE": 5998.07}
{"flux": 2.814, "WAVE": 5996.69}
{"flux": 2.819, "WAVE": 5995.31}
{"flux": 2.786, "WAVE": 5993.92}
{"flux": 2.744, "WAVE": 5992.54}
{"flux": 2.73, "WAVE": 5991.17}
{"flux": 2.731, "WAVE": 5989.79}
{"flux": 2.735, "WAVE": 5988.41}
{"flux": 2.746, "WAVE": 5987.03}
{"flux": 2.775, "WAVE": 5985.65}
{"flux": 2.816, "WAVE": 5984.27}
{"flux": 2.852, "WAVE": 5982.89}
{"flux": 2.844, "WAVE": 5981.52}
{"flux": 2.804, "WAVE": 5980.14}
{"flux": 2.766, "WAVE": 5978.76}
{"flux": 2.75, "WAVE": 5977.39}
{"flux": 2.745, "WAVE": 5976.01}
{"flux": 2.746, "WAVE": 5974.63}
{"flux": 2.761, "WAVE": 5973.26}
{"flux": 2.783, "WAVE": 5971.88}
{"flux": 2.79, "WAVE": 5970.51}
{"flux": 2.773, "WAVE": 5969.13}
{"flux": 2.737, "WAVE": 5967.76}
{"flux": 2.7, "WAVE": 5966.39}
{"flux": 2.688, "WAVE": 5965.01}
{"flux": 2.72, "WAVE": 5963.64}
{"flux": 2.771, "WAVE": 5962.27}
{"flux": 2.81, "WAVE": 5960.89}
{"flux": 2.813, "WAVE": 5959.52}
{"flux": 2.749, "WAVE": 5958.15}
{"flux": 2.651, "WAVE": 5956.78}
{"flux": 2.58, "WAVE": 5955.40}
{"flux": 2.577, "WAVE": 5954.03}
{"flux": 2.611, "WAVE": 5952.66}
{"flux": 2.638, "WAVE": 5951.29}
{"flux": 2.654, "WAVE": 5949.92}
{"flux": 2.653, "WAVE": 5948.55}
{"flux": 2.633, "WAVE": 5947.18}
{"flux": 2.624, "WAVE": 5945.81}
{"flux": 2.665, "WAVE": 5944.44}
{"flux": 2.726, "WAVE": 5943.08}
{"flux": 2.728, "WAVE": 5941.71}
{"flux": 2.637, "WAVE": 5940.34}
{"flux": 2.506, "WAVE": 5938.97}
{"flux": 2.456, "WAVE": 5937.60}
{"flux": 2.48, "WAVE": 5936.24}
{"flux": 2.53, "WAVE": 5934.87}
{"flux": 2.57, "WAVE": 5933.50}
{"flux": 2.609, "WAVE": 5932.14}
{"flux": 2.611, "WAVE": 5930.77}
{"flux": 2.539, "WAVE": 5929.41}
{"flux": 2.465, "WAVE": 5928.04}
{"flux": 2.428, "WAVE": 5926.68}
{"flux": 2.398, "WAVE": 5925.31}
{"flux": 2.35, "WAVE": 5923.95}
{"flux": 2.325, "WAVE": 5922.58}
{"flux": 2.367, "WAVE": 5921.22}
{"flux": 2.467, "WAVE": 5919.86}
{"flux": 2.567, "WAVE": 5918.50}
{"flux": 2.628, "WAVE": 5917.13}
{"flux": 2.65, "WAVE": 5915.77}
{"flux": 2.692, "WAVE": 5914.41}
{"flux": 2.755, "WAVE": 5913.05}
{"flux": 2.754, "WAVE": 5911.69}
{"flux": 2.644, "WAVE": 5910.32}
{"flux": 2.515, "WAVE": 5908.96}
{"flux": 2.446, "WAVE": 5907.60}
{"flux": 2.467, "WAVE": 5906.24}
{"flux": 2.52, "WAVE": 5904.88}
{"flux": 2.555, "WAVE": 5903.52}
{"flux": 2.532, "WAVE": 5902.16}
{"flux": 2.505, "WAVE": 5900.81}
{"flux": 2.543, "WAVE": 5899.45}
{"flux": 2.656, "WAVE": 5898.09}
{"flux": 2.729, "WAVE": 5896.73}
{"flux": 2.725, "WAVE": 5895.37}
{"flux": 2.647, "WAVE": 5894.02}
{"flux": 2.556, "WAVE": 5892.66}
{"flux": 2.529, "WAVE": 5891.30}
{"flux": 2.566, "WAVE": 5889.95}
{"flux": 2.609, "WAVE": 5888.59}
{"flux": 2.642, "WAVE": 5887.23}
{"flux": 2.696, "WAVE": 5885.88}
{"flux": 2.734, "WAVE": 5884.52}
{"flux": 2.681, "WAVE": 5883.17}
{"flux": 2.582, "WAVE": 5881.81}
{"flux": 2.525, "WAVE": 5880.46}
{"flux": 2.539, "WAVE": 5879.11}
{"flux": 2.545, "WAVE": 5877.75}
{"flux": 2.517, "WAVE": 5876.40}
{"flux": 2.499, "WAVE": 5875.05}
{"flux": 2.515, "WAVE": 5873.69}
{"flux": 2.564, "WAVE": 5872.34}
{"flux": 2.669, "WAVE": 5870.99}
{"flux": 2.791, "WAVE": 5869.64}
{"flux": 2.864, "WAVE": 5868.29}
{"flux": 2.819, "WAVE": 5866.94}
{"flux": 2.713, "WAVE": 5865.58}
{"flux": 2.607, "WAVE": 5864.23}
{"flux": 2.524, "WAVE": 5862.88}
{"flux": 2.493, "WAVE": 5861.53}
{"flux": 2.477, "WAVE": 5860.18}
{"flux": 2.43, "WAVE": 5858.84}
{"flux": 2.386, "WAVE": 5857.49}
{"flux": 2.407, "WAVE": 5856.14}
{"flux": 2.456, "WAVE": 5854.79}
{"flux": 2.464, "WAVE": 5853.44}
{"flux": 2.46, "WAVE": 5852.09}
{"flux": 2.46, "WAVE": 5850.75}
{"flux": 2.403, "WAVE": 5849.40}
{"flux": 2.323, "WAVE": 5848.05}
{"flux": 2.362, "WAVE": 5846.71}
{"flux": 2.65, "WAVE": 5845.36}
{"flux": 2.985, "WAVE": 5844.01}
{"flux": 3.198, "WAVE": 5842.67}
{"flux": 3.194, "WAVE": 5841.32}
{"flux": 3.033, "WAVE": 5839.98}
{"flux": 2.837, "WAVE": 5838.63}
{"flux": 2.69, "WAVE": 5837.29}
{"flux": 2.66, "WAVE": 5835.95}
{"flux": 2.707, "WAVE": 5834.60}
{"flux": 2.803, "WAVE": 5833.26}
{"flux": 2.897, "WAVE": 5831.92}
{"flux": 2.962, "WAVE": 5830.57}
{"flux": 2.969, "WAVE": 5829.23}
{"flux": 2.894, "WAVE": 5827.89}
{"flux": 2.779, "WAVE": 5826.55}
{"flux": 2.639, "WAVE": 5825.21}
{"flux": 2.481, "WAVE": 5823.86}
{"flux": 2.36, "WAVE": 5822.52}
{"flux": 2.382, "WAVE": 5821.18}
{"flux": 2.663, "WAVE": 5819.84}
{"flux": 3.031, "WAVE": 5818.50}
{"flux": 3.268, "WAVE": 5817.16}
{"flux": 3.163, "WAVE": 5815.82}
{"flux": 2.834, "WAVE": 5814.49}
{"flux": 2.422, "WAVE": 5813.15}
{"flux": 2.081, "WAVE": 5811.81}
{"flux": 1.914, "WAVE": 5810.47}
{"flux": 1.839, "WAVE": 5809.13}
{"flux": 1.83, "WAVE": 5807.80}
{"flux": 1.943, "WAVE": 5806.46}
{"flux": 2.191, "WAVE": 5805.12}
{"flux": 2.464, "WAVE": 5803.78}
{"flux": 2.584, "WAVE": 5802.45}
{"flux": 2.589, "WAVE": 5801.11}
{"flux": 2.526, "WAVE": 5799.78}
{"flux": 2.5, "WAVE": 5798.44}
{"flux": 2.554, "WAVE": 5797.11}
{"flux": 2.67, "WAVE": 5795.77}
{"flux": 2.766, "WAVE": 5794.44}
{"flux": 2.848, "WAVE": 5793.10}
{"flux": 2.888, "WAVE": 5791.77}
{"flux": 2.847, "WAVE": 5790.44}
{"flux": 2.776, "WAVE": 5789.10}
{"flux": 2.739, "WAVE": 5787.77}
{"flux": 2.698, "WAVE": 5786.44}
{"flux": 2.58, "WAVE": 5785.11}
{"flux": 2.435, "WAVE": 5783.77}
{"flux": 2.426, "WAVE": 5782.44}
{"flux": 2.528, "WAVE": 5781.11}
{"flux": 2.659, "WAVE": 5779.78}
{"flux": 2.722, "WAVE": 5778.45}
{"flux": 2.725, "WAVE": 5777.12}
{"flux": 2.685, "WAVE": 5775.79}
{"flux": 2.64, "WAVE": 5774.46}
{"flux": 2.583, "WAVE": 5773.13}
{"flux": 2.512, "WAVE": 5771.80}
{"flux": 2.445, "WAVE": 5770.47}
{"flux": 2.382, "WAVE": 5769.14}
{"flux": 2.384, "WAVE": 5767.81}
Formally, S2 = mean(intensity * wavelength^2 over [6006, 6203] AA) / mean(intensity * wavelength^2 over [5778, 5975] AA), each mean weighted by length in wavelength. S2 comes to 1.37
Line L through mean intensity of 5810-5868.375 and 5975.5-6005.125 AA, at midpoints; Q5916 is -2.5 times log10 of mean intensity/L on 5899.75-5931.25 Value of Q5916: 0.08 mag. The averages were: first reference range 2.66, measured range 2.53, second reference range 2.8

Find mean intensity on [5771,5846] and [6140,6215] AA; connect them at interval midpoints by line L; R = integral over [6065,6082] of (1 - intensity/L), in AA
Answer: 2.5 AA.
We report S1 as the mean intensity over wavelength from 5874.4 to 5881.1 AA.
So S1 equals 2.53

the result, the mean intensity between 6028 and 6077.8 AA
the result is 2.92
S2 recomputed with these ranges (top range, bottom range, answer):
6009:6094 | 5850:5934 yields 1.19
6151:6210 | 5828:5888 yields 1.62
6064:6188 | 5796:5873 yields 1.48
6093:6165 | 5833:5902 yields 1.45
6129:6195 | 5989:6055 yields 1.48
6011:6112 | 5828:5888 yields 1.18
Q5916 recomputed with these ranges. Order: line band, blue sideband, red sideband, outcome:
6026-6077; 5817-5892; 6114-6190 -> 0.176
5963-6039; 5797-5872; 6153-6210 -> 0.159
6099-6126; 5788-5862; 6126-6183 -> 0.231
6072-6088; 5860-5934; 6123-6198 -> 0.178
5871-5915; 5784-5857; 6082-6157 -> 0.081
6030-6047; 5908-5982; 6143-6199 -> 0.162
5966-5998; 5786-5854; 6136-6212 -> 0.154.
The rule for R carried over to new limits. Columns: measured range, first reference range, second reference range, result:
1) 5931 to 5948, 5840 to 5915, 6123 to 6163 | 1.6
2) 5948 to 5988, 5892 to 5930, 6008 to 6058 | -0.9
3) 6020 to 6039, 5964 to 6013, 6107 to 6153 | 1.5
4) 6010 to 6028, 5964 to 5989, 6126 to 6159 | 1.6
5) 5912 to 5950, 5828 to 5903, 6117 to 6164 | 4.4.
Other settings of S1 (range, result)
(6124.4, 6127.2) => 3.15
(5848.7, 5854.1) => 2.45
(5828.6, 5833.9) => 2.91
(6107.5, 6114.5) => 2.83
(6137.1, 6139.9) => 3.85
